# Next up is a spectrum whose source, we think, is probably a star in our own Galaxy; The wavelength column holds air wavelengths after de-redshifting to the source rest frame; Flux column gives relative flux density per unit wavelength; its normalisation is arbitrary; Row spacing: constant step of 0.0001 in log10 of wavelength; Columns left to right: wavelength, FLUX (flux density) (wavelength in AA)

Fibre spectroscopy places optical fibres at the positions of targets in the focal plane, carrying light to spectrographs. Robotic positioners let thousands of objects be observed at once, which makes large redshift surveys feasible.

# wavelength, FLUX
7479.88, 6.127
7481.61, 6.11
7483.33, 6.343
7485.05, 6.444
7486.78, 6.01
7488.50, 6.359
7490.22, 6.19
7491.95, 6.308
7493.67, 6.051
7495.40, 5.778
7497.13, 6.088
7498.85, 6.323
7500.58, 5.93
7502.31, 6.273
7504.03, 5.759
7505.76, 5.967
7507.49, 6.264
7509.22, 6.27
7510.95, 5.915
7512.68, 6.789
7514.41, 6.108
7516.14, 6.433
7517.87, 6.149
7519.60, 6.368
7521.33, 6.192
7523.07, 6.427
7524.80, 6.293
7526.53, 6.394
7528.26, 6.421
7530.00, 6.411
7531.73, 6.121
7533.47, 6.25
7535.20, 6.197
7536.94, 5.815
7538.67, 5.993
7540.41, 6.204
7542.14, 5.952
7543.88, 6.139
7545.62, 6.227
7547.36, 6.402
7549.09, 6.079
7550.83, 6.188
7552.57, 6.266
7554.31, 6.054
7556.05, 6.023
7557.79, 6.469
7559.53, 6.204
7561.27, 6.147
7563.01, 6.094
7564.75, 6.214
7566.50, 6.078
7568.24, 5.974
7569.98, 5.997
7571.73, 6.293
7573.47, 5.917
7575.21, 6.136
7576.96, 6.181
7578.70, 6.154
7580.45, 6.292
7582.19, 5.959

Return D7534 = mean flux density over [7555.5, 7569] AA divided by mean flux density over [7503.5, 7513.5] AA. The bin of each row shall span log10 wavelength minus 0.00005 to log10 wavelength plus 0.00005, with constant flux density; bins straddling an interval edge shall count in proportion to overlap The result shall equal 1.00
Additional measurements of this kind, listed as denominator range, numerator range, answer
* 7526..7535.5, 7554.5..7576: 0.97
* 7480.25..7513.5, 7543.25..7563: 1.01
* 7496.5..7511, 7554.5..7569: 1.01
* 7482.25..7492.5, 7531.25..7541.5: 0.97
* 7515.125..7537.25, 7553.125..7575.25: 0.98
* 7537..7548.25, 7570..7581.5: 1.00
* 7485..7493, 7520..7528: 1.02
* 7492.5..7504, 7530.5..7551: 1.01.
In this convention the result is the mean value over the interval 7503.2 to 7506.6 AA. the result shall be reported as 5.86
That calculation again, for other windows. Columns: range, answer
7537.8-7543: 6.06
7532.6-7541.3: 6.1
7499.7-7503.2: 6.1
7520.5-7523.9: 6.29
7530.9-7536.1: 6.18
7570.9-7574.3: 6.11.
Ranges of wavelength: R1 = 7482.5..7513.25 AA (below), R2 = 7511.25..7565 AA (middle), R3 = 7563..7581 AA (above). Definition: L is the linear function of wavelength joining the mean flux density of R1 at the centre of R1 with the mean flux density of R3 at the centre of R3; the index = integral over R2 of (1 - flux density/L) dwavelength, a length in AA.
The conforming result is -0.7 AA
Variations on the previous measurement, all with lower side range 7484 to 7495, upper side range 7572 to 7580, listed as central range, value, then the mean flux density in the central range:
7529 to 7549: 0.02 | 6.15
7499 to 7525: -0.09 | 6.21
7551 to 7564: -0.08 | 6.18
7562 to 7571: 0.08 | 6.07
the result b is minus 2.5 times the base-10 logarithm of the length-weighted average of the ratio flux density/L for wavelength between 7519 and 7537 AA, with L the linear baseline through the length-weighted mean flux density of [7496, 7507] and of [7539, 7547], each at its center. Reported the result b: -0.03 mag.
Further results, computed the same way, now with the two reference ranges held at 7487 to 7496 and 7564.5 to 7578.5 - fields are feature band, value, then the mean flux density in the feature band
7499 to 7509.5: 0.01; 6.08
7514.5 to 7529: -0.03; 6.32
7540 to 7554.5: -0.01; 6.17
